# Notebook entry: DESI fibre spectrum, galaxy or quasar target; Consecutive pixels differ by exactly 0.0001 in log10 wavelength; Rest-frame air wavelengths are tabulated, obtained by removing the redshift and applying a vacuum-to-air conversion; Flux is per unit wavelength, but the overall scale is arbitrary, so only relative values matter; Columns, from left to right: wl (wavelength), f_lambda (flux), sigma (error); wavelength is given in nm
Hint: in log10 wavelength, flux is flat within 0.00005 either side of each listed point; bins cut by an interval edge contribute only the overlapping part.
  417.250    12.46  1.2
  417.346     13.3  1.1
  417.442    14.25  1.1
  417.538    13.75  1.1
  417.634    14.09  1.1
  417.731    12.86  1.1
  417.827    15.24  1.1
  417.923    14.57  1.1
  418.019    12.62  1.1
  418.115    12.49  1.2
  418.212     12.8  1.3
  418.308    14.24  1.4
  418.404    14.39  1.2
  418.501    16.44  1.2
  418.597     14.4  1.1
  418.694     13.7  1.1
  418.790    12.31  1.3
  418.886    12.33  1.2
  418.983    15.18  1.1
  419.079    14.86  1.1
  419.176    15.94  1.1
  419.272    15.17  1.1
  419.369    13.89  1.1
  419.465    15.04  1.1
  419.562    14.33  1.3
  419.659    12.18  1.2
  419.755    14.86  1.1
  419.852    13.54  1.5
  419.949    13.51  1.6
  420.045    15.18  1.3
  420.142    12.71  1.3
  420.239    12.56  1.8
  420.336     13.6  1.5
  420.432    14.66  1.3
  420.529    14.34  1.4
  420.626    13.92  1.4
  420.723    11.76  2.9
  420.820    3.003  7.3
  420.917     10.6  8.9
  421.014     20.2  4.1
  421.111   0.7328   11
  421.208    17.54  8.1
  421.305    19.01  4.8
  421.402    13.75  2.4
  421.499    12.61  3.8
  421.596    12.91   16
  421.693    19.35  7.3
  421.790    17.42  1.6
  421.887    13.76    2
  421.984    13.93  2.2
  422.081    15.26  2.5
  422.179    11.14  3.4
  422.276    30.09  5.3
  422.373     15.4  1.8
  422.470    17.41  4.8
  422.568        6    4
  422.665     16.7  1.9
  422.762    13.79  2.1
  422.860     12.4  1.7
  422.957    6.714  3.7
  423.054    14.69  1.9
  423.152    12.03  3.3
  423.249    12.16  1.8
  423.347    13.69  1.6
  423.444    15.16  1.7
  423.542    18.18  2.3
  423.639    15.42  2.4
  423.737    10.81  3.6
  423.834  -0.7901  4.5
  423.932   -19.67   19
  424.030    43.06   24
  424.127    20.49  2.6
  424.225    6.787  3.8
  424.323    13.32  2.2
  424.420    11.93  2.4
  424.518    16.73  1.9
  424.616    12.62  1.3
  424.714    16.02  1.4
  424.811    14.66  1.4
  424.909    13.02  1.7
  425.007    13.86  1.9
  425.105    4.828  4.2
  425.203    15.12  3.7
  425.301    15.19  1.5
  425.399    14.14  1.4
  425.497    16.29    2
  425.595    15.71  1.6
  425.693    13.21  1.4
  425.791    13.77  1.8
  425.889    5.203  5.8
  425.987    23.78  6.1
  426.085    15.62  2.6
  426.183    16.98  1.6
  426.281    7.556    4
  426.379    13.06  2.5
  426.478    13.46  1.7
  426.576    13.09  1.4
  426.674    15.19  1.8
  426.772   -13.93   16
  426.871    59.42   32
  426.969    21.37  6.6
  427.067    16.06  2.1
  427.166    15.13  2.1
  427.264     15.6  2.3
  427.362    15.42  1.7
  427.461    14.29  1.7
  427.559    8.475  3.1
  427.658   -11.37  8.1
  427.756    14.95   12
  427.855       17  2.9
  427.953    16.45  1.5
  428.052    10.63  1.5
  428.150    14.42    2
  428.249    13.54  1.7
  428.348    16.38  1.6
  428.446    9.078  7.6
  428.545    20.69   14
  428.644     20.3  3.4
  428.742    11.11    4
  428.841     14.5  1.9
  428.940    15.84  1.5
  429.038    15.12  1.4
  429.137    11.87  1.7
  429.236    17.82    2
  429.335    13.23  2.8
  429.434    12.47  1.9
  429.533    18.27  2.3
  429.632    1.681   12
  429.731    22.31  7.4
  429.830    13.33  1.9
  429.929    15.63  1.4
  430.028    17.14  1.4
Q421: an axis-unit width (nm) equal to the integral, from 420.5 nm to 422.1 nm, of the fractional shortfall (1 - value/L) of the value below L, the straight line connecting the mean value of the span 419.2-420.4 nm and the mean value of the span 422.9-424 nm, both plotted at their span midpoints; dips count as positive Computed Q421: -0.19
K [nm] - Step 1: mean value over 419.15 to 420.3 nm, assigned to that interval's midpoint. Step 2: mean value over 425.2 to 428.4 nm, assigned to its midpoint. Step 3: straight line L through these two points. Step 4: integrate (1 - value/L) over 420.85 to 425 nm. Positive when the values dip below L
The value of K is 0.13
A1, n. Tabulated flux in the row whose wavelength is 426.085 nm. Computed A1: 15.62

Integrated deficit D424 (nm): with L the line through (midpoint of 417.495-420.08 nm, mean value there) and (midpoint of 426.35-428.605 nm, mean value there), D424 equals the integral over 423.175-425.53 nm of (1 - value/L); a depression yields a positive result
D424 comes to 0.20 nm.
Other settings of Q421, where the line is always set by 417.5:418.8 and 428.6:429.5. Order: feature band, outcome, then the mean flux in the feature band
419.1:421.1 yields 0.10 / 13.3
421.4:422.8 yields -0.12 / 15.4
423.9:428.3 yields 0.16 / 14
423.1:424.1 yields 0.15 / 12.2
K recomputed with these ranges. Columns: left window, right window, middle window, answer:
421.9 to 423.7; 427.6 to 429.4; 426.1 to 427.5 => -0.23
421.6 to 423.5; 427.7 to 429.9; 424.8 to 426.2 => 0.05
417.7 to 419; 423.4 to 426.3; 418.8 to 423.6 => -0.13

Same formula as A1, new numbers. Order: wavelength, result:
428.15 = 14.42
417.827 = 15.24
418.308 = 14.24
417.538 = 13.75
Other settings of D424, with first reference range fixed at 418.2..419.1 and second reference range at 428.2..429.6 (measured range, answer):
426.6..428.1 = 0.044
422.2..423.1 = -0.019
